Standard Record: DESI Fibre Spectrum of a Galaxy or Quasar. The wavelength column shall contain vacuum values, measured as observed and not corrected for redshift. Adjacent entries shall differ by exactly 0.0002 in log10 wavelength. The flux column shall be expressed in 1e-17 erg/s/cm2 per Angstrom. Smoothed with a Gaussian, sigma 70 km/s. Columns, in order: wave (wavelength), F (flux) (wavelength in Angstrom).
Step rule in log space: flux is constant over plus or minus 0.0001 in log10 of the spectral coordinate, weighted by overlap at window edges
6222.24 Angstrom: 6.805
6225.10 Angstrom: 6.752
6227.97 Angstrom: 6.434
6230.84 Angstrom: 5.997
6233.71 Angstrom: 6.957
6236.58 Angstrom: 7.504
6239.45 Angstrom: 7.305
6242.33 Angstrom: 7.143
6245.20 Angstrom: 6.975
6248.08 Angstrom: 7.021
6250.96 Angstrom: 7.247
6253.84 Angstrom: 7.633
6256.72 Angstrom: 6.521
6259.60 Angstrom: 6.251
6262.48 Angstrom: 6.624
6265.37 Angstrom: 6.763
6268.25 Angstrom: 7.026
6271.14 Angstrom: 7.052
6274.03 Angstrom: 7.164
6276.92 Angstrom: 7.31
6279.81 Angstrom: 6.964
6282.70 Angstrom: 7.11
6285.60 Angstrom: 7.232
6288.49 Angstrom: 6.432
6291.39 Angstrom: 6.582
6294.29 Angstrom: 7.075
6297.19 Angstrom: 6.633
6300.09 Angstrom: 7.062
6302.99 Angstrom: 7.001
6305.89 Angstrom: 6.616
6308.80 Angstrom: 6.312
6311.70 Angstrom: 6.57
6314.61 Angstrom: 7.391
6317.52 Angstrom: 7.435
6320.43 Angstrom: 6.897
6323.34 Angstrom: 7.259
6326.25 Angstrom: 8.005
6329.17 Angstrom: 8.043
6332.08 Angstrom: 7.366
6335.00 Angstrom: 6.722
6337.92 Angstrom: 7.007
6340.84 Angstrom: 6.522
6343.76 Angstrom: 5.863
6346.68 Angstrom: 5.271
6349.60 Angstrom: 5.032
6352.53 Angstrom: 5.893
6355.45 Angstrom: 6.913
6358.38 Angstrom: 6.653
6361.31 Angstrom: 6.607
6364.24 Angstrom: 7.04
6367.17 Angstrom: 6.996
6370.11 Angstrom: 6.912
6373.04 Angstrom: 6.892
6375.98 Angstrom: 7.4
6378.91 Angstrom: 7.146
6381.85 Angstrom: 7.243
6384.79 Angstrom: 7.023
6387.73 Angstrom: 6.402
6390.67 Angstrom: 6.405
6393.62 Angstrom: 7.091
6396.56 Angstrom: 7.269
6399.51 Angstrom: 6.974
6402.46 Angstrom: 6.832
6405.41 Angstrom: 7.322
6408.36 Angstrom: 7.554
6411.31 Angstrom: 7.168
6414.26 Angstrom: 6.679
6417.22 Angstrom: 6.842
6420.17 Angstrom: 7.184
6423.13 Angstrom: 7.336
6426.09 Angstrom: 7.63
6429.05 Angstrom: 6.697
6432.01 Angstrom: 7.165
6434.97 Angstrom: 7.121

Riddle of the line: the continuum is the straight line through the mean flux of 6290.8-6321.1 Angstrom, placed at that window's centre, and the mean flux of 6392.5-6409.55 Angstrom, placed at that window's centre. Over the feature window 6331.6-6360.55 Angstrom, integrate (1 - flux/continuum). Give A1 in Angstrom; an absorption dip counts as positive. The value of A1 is 2.9 Angstrom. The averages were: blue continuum 6.88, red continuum 7.17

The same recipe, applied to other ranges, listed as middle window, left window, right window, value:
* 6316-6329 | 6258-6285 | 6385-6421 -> -1.0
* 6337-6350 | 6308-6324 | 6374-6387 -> 2.0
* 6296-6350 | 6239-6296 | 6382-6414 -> 1.2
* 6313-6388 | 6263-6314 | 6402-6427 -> 1.9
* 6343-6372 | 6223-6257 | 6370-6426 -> 2.9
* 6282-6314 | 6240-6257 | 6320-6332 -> 2.7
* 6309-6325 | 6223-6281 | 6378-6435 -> -0.2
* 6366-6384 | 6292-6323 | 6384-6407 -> -0.5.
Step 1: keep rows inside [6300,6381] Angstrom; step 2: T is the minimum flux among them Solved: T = 5.032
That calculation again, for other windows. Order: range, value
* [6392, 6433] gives 6.679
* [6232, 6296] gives 6.251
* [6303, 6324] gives 6.312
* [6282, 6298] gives 6.432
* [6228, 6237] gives 5.997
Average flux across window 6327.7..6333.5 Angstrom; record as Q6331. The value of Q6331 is 7.71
